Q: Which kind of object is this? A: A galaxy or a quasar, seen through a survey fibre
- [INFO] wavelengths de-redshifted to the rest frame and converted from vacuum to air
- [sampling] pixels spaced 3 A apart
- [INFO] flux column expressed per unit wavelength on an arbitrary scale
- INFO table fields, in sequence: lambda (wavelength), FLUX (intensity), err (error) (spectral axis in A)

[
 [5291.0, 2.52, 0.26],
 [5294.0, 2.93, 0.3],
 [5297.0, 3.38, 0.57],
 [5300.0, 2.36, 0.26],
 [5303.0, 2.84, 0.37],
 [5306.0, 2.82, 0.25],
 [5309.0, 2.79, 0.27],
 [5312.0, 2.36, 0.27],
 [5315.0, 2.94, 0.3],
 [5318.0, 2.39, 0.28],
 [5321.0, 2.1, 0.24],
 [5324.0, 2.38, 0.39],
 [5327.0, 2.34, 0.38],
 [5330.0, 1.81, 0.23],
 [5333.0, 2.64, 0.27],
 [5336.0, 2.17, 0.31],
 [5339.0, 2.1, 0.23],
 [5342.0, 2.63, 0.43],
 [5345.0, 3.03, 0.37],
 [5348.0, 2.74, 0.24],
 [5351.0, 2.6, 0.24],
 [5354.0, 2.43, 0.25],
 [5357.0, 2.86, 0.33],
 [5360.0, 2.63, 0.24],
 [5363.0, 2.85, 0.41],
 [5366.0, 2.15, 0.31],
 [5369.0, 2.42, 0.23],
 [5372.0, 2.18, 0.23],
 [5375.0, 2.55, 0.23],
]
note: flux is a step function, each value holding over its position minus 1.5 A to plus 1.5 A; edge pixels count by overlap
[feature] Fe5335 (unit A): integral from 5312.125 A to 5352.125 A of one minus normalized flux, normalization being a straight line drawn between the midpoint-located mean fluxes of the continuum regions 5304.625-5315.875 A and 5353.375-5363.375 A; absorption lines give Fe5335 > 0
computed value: 3.8 A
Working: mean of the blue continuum 2.71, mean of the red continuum 2.7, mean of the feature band 2.45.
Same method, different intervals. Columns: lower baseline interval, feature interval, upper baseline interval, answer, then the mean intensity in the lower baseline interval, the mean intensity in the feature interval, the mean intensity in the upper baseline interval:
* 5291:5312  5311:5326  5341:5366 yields 1.78 A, 2.79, 2.43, 2.69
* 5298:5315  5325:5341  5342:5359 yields 2.81 A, 2.68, 2.23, 2.72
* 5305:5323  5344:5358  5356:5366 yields -0.33 A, 2.55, 2.72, 2.68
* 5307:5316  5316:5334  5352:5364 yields 2.70 A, 2.69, 2.29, 2.68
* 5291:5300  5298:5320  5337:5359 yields 1.49 A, 2.92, 2.65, 2.62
